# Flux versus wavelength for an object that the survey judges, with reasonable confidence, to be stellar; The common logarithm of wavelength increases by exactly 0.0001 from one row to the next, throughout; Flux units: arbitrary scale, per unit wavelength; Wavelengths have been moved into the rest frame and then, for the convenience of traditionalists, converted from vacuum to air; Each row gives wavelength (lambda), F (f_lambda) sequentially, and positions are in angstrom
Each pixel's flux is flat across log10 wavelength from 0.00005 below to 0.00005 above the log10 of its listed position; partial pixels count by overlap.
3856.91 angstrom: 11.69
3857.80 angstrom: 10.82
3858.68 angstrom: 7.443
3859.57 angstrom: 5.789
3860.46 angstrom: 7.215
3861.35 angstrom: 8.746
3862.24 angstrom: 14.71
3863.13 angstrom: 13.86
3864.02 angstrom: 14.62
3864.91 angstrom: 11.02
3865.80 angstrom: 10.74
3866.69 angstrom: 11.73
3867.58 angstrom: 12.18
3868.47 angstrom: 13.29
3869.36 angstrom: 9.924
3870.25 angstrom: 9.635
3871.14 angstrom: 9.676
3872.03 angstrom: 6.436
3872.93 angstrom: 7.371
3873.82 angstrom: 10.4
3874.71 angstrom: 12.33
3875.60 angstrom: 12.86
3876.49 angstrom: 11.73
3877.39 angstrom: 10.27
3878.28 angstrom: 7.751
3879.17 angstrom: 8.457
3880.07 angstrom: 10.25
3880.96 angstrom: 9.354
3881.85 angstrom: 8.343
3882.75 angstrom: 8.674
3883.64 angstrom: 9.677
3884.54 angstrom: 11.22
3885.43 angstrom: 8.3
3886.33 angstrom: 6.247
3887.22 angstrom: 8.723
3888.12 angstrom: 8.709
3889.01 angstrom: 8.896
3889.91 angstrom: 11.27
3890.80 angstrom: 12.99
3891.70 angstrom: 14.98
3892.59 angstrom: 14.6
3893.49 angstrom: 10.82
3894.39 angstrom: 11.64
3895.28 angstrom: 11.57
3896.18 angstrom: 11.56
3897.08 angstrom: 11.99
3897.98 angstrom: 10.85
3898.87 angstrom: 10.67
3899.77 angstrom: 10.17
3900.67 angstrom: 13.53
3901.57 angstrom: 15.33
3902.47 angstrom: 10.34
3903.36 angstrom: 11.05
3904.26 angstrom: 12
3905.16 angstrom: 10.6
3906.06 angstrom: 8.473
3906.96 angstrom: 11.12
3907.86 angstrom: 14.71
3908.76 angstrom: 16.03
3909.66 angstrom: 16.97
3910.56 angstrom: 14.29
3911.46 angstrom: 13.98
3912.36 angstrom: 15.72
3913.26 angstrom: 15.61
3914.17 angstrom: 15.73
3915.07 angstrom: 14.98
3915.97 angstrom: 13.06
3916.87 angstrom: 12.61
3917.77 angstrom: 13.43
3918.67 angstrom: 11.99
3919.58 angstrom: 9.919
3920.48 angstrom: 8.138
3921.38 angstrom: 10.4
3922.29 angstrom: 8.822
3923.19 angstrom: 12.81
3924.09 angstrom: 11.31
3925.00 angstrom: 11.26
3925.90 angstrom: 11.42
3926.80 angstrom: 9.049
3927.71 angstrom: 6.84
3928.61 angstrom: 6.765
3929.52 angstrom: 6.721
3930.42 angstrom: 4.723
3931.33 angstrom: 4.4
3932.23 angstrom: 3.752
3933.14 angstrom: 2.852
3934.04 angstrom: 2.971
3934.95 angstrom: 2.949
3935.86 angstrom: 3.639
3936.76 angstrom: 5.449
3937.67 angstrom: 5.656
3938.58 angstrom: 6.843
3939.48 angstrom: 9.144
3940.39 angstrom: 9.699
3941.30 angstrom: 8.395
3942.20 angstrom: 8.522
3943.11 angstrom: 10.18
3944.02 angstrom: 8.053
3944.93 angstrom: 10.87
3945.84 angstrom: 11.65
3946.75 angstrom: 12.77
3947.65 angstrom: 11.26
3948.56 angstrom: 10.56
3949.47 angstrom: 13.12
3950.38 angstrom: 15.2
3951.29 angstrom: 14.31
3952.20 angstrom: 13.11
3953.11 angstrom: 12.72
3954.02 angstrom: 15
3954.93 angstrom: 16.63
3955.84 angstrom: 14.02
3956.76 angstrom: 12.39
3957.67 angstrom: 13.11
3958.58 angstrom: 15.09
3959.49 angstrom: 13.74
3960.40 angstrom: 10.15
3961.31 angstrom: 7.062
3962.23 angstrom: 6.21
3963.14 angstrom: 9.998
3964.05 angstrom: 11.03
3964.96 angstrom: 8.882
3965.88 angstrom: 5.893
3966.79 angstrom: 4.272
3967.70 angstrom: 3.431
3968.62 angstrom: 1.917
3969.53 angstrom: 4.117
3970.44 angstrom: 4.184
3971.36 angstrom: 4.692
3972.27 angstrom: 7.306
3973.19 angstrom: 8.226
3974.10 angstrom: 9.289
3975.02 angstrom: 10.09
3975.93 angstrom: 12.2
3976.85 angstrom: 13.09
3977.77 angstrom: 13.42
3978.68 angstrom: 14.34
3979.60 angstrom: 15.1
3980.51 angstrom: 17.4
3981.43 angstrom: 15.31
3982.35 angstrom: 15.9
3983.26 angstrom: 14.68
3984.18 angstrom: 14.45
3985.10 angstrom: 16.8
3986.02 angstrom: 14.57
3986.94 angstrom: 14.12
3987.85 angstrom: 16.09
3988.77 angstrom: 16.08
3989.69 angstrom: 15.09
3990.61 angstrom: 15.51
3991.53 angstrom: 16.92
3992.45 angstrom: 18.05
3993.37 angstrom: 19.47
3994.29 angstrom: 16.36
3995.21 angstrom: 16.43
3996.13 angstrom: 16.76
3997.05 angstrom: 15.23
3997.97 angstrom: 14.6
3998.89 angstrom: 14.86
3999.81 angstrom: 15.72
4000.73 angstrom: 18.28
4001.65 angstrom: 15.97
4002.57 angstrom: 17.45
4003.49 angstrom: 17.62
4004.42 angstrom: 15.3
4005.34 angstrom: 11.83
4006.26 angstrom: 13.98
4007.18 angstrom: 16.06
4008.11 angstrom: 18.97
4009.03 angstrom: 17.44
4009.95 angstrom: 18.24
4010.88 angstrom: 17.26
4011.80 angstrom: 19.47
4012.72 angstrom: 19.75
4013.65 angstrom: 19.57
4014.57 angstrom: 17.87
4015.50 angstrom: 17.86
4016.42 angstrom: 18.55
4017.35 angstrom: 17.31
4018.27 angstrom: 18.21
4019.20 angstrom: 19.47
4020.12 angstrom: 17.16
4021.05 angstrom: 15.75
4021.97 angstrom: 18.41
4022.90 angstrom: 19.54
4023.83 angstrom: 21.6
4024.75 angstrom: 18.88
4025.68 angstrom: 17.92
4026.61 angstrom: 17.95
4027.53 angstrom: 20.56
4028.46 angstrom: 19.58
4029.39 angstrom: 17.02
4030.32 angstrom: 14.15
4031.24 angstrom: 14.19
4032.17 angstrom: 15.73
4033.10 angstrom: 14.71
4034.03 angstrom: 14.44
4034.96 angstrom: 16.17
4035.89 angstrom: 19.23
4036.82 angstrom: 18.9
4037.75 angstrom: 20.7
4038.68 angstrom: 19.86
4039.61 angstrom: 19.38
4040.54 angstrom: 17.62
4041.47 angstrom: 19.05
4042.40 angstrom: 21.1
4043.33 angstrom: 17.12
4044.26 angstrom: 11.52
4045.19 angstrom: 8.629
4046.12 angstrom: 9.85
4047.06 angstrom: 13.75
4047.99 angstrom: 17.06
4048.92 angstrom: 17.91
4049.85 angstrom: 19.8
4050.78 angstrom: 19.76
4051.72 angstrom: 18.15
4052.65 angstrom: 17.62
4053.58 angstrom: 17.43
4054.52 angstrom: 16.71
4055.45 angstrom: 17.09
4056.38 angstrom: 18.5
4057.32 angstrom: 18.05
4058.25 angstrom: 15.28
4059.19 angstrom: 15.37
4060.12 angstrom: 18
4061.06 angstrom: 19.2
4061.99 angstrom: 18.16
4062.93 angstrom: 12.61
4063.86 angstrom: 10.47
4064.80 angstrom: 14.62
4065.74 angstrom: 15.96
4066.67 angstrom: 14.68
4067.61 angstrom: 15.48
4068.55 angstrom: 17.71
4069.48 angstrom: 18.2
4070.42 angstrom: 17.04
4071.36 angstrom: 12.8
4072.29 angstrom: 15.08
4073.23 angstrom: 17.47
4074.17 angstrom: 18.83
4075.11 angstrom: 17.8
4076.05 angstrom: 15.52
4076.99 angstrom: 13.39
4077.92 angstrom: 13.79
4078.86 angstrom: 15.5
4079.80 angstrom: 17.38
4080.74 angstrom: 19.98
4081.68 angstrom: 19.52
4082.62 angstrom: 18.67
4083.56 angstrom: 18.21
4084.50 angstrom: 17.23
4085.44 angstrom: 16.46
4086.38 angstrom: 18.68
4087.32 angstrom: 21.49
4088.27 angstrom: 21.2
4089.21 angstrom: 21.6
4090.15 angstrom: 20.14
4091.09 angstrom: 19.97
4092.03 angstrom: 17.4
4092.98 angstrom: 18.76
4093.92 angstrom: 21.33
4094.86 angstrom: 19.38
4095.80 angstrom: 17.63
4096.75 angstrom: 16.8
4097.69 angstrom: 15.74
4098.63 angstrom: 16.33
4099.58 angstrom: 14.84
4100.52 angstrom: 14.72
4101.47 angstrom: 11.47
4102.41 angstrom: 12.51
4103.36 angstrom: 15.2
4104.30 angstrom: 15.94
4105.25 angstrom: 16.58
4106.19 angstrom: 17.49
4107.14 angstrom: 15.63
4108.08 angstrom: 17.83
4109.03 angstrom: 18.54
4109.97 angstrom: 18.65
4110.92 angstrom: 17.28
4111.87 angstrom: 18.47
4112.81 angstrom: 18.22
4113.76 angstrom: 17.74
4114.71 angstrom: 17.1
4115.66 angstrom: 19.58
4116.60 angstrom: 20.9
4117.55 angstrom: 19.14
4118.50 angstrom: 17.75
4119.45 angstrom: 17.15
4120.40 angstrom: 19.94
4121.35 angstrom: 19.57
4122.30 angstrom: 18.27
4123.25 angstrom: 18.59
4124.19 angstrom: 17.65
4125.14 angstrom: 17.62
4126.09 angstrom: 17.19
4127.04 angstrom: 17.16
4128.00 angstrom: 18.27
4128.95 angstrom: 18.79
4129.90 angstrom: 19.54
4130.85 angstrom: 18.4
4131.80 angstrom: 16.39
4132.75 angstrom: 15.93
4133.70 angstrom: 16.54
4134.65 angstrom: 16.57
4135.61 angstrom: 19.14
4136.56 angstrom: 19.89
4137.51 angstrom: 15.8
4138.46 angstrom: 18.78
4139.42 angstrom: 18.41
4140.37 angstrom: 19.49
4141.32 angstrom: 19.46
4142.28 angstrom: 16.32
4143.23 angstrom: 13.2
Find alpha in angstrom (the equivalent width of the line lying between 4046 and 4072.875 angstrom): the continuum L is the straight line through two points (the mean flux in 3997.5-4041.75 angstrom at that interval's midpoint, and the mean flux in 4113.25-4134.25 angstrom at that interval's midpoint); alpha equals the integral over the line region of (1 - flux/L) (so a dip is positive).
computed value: 2.07 angstrom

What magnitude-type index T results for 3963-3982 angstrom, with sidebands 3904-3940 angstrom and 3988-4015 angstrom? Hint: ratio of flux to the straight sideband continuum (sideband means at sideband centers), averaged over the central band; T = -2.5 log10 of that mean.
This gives 0.478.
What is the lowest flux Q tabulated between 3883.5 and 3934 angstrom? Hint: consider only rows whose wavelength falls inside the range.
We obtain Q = 2.852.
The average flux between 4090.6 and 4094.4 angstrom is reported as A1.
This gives 19.4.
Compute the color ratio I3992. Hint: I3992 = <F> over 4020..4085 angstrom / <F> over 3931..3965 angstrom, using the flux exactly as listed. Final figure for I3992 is 1.72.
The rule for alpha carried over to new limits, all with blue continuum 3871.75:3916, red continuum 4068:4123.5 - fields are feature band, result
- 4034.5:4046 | -1.0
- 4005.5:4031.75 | -4.6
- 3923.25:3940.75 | 8.1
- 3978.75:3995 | -1.9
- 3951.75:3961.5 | 0.1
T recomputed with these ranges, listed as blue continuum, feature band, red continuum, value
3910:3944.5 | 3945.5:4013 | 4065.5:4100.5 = -0.11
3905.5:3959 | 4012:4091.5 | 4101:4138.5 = -0.15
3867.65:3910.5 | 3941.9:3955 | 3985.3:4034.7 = 0.15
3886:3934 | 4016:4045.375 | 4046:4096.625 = -0.13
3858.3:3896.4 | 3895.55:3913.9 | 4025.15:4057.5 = -0.11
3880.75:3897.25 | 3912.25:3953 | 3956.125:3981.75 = 0.04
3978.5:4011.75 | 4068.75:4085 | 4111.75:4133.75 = 0.04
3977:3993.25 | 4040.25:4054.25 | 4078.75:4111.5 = 0.02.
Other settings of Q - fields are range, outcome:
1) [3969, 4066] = 4.117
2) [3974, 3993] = 9.289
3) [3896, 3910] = 8.473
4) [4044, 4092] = 8.629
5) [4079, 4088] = 16.46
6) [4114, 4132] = 16.39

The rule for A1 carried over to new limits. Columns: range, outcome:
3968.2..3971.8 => 3.74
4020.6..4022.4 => 17.1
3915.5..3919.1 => 12.8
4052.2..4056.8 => 17.5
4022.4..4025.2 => 20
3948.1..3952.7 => 13.2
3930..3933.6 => 3.92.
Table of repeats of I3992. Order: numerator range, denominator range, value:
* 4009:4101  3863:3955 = 1.64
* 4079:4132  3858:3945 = 1.75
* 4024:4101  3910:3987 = 1.64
